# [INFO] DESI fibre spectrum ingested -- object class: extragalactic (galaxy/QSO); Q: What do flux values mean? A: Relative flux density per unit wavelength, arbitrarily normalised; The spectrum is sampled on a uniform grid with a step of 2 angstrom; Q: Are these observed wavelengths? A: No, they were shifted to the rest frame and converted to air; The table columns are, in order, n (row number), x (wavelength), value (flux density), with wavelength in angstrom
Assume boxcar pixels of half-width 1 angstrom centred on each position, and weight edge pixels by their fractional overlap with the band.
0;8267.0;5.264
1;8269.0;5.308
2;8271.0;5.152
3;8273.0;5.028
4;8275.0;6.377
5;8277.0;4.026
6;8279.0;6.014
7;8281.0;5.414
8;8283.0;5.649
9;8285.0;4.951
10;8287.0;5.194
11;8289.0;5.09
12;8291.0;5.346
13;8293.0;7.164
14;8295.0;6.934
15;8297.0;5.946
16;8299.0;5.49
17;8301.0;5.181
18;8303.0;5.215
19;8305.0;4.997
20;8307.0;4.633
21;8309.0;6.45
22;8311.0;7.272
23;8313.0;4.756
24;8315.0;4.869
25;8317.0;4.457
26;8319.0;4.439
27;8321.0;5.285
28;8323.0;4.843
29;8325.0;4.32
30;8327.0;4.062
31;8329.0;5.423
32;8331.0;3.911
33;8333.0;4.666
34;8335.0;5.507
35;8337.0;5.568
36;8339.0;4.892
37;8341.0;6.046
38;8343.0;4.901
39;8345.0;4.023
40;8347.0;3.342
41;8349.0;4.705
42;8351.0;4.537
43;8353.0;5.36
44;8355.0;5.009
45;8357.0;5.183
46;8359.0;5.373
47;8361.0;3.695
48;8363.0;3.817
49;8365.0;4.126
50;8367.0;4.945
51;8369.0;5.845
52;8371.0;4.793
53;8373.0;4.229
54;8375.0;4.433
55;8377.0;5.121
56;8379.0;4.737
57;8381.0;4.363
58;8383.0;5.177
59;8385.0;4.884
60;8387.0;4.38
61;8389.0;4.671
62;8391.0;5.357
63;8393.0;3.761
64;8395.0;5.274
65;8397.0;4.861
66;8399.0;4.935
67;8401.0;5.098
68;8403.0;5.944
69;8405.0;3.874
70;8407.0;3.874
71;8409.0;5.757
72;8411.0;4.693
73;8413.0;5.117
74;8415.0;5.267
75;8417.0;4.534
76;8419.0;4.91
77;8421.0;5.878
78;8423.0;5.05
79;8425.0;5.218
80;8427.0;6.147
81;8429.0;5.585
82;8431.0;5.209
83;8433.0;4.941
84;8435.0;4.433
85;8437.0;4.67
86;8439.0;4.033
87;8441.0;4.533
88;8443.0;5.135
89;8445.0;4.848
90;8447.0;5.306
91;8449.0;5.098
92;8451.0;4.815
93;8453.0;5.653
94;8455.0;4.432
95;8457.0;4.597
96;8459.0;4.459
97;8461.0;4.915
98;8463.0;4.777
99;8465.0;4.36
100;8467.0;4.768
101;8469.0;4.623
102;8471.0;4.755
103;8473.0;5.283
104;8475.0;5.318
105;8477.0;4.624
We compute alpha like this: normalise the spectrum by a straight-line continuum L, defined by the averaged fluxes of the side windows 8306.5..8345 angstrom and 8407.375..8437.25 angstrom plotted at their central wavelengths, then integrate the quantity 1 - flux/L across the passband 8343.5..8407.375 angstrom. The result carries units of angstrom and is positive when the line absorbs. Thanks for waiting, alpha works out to 5.1 angstrom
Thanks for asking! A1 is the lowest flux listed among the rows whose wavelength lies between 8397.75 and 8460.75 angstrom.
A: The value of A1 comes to 3.874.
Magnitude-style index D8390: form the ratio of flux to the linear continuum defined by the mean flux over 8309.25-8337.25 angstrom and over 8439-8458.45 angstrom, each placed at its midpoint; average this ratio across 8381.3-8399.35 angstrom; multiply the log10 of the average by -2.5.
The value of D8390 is 0.03 mag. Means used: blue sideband 4.98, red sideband 4.88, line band 4.79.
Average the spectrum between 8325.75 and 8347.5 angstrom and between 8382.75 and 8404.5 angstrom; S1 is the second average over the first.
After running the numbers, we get 1.0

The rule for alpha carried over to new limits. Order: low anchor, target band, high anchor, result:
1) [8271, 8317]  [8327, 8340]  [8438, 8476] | 1.03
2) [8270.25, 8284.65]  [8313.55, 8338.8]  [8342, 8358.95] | 0.61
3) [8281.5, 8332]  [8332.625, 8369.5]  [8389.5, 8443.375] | 2.46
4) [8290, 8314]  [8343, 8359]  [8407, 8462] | 2.40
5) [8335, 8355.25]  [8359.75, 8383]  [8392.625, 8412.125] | 1.27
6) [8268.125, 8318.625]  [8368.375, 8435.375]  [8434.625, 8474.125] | 0.66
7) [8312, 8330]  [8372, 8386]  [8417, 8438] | 0.73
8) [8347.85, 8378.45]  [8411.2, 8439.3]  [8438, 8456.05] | -1.45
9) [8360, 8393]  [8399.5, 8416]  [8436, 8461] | -0.86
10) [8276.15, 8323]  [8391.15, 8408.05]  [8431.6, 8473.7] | 0.89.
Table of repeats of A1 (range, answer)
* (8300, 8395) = 3.342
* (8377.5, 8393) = 3.761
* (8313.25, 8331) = 3.911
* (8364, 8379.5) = 4.126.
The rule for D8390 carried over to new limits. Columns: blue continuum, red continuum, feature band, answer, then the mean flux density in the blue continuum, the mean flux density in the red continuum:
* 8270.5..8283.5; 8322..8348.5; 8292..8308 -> -0.11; 5.38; 4.73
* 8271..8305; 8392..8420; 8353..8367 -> 0.11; 5.53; 4.85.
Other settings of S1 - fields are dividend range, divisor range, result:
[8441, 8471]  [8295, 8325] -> 0.91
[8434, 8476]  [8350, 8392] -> 1.01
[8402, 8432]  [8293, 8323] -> 0.94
